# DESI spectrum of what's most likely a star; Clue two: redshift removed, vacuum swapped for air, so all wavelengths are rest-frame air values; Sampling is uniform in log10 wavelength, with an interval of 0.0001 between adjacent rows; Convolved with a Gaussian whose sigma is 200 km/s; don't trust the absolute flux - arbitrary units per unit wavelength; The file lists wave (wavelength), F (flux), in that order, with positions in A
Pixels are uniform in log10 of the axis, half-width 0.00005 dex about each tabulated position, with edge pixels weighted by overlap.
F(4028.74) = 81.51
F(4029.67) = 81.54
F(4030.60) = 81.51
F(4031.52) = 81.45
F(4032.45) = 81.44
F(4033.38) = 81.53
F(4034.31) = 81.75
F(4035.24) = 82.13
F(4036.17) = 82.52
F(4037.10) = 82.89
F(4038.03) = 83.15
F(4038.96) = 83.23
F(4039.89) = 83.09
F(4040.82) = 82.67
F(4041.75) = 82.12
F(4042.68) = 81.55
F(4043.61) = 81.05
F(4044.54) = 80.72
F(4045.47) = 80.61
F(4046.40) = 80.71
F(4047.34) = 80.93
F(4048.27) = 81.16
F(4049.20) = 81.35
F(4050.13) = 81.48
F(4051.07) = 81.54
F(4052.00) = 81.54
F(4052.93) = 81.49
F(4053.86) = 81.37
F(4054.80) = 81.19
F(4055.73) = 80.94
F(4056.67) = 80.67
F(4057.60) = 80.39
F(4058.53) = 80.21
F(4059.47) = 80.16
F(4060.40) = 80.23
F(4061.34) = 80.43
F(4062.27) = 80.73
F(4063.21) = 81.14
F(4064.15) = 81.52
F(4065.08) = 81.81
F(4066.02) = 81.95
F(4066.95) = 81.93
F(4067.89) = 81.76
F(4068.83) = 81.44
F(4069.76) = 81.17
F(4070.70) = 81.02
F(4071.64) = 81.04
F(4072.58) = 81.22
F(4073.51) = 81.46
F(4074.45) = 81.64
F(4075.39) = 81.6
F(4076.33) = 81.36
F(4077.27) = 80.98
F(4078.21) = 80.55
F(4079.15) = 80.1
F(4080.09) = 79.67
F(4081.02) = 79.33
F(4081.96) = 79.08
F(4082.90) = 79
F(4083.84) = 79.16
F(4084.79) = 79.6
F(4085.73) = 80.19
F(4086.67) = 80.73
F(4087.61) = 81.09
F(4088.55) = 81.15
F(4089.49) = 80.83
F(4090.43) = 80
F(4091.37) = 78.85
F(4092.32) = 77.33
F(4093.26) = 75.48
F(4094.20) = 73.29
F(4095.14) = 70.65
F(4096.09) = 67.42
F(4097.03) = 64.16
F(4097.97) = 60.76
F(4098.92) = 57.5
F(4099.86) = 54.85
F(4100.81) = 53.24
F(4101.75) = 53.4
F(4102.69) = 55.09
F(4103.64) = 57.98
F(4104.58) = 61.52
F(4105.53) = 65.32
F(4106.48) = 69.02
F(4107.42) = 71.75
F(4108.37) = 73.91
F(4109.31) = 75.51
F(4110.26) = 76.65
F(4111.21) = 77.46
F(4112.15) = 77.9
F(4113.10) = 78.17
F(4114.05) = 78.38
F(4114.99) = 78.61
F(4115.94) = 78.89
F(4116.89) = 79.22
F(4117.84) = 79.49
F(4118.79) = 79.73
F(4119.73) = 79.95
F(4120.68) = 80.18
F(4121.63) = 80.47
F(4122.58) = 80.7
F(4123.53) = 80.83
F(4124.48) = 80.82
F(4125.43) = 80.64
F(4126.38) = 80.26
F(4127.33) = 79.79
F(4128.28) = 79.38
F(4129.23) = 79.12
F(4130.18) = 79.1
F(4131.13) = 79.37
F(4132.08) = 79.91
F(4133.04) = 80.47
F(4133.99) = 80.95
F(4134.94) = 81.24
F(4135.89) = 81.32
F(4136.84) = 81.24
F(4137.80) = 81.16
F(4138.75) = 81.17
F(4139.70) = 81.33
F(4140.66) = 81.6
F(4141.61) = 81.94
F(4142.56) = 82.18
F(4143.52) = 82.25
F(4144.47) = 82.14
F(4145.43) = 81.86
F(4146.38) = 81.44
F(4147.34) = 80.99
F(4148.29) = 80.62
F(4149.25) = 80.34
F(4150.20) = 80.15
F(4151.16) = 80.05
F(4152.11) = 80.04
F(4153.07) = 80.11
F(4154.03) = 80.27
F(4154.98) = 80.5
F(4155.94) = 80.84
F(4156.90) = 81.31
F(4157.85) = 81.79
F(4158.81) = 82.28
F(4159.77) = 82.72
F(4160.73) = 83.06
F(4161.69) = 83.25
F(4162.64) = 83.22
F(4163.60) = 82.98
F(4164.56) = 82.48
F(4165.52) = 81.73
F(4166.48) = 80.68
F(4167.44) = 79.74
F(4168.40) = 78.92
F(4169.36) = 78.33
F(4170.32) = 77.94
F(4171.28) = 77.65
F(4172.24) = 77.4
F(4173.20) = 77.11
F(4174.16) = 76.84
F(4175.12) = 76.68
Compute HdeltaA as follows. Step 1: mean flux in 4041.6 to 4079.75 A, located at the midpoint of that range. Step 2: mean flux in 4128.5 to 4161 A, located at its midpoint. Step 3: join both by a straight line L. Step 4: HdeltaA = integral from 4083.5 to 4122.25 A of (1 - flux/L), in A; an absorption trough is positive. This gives 3.9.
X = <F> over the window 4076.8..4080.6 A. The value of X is 80.4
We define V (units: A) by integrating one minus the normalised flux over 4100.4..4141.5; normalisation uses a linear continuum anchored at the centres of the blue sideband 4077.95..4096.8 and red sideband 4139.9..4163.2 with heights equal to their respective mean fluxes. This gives 1.9 A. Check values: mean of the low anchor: 78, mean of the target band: 76.2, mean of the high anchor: 81.5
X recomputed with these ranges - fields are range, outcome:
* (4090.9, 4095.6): 75.1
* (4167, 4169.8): 79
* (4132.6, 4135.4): 81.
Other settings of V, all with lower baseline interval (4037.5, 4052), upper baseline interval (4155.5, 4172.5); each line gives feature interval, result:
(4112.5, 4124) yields 0.24 A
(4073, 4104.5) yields 3.10 A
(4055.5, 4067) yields 0.10 A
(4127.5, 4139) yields 0.11 A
